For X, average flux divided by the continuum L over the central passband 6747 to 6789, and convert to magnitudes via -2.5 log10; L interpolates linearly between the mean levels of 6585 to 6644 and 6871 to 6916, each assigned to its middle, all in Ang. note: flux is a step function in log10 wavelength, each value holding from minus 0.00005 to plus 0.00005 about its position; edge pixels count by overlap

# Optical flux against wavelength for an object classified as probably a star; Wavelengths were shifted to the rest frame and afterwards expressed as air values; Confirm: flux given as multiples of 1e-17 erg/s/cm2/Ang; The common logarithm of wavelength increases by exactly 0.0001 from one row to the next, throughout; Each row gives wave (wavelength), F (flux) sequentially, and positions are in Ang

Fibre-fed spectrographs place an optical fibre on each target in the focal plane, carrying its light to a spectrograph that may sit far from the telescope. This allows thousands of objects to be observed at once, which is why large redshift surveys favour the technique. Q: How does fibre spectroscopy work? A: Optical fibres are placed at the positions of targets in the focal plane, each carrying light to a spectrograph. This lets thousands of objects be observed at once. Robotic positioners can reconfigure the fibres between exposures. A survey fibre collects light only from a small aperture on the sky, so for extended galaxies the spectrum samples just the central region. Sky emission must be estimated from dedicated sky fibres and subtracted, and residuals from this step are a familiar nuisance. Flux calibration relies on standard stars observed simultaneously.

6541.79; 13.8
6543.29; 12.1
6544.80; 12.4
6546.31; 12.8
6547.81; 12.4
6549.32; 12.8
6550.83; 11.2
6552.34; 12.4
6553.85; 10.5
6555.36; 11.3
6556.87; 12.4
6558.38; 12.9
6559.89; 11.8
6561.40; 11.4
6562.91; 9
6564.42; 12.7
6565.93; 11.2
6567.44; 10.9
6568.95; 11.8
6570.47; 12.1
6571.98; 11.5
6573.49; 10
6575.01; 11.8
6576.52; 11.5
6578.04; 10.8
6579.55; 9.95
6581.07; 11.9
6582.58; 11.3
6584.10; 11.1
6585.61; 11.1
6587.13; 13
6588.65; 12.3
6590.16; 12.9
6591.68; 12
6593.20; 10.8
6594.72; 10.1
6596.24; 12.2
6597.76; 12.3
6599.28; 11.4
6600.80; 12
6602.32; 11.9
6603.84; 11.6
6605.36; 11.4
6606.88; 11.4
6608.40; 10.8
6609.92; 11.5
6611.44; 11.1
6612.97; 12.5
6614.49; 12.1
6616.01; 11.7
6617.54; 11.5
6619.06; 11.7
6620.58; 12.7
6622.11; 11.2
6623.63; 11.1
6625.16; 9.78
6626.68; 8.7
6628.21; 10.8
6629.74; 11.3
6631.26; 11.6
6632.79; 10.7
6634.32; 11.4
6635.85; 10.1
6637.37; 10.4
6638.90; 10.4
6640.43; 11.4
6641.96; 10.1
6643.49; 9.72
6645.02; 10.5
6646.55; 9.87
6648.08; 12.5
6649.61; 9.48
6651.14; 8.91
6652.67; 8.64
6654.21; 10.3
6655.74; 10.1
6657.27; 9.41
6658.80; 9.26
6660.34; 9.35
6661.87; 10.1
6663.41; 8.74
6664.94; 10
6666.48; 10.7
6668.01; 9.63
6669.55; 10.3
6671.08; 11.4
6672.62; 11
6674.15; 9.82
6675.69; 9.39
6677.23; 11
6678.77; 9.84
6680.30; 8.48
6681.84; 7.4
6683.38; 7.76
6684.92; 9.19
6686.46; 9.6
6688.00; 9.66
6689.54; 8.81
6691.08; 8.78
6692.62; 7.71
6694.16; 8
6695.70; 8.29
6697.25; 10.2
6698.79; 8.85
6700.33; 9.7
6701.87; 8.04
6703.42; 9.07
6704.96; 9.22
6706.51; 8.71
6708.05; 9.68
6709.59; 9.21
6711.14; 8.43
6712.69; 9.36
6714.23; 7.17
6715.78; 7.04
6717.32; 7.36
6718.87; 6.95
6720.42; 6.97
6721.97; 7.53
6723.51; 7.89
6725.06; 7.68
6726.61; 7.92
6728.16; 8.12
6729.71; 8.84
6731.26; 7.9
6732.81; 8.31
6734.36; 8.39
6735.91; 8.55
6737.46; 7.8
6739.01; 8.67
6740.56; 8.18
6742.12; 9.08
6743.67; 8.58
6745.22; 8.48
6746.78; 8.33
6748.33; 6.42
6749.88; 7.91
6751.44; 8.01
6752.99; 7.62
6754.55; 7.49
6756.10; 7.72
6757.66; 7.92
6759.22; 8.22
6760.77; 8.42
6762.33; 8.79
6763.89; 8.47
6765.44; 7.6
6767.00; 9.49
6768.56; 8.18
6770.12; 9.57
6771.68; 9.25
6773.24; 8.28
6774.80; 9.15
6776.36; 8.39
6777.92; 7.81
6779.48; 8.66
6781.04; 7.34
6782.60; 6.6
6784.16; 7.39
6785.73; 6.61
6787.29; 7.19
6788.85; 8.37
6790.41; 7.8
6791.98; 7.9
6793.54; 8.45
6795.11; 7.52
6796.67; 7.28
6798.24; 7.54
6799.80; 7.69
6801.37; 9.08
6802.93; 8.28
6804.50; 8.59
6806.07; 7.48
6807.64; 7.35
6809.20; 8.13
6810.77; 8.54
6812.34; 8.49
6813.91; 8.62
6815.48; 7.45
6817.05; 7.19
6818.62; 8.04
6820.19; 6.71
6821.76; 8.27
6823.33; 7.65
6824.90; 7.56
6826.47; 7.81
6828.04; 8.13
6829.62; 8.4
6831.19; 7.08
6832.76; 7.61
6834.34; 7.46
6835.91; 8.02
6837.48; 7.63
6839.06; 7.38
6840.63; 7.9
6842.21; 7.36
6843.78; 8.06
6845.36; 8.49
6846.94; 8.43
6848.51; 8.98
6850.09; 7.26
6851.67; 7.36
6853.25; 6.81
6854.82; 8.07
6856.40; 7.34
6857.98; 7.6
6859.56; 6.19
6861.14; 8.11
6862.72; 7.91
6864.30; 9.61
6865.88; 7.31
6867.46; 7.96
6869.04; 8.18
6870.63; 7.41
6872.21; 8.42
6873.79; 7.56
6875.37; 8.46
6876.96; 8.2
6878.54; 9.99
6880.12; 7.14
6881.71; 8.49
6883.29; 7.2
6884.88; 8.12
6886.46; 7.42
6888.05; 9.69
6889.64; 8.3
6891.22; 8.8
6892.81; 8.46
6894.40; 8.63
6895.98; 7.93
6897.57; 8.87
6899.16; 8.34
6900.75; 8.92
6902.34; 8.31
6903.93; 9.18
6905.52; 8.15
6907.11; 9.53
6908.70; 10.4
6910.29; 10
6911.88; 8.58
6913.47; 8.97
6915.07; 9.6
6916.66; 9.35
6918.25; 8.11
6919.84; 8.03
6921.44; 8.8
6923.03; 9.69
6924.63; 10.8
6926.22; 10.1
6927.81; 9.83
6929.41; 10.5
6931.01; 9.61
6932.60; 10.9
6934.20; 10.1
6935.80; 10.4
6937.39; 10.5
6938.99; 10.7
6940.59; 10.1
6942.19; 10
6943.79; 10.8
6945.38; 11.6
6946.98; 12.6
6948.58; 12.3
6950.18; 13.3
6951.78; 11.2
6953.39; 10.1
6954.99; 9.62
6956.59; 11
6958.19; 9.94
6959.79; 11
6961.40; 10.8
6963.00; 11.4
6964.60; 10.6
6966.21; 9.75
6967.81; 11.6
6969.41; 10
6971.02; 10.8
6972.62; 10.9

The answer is 0.219 mag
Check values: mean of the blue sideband 11.3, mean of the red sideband 8.62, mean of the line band 8.03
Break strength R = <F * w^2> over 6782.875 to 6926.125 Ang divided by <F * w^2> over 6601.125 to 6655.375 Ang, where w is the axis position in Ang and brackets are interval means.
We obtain 0.80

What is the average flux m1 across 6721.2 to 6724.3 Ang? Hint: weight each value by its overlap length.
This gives 7.73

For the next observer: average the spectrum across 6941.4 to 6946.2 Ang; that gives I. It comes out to 10.8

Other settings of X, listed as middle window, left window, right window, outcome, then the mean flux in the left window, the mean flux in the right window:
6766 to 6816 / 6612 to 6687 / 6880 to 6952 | 0.22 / 10.3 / 9.54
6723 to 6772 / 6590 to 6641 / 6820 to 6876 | 0.13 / 11.3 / 7.8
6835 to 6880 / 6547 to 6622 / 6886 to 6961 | 0.27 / 11.6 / 9.78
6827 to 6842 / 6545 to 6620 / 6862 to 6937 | 0.22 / 11.6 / 8.87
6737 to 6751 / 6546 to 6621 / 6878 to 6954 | 0.29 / 11.6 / 9.55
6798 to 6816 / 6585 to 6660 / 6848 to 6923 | 0.13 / 11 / 8.35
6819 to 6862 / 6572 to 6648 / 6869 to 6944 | 0.23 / 11.2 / 9.07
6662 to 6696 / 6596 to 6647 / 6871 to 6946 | 0.15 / 11.1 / 9.17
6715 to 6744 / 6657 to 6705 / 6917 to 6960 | 0.19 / 9.33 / 10.4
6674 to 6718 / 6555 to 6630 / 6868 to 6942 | 0.21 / 11.4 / 9.02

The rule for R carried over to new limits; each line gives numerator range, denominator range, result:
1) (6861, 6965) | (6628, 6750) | 1.10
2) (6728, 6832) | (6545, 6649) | 0.75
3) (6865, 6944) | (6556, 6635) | 0.86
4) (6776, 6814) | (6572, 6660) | 0.75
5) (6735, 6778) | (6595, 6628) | 0.76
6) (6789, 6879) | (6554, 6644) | 0.75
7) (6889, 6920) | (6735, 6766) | 1.14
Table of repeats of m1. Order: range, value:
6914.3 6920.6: 8.78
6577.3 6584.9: 11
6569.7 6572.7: 11.8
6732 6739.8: 8.35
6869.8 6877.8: 8.02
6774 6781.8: 8.27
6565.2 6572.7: 11.5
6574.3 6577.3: 11.6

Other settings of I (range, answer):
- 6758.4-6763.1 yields 8.47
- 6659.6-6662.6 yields 9.74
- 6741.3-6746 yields 8.7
